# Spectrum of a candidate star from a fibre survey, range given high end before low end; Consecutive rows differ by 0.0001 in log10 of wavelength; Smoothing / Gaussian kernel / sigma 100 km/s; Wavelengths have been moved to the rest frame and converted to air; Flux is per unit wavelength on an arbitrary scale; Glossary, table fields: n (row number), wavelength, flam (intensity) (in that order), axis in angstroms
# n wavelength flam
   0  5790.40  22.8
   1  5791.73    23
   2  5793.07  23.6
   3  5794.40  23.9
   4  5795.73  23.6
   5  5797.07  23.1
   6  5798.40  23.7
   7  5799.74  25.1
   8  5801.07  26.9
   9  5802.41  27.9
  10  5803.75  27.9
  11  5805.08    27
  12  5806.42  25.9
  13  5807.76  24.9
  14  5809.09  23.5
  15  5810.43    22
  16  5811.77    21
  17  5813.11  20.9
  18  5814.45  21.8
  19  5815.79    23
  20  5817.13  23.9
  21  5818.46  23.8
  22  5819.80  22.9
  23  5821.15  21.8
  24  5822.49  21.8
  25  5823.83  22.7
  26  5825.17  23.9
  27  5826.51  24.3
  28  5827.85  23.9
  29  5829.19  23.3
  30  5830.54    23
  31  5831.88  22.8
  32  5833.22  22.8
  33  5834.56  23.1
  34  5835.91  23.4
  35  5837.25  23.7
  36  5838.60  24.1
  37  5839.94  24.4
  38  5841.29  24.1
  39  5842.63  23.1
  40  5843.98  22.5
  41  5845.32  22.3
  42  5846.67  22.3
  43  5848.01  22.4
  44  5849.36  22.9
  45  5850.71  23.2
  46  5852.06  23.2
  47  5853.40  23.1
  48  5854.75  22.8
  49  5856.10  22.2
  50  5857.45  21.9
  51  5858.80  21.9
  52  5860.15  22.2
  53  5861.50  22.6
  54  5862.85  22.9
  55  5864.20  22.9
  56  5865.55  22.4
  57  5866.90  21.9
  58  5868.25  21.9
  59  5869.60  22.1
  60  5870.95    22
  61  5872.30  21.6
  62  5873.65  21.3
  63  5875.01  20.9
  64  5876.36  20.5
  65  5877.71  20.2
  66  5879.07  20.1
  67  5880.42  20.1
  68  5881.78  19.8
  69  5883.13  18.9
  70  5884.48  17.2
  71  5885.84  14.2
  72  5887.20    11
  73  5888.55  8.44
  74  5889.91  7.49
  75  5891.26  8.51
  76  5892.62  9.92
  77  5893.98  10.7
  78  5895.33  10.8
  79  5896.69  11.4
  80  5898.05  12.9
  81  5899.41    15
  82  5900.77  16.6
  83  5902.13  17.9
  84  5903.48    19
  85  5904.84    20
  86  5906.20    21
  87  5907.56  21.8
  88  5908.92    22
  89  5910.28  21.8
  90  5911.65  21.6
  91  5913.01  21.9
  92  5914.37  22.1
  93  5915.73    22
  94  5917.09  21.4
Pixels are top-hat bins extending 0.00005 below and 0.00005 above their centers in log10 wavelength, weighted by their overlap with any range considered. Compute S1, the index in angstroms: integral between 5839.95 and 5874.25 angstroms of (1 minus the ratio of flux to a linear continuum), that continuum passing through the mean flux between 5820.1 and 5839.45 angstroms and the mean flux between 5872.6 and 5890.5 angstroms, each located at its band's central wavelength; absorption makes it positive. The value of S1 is -4.5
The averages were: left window 23.2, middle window 22.5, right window 17.1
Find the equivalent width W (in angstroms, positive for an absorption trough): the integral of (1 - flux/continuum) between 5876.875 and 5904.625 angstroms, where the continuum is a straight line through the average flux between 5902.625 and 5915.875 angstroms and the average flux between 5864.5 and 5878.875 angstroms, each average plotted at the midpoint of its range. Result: 8.7 angstroms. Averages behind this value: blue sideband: 21.5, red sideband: 21.3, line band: 14.6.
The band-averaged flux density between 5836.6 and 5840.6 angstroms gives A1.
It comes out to 24.1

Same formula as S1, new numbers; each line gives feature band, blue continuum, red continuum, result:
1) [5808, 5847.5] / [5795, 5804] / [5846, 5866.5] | 1.6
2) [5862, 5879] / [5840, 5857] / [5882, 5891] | -4.5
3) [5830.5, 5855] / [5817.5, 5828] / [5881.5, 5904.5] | -3.3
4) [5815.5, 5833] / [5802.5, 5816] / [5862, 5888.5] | -0.1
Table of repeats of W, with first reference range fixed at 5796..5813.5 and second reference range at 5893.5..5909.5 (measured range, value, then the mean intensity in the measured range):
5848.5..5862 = -1.41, 22.6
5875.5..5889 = 0.78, 17.2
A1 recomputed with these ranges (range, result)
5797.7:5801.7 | 25.2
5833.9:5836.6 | 23.2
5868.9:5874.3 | 21.8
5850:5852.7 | 23.1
